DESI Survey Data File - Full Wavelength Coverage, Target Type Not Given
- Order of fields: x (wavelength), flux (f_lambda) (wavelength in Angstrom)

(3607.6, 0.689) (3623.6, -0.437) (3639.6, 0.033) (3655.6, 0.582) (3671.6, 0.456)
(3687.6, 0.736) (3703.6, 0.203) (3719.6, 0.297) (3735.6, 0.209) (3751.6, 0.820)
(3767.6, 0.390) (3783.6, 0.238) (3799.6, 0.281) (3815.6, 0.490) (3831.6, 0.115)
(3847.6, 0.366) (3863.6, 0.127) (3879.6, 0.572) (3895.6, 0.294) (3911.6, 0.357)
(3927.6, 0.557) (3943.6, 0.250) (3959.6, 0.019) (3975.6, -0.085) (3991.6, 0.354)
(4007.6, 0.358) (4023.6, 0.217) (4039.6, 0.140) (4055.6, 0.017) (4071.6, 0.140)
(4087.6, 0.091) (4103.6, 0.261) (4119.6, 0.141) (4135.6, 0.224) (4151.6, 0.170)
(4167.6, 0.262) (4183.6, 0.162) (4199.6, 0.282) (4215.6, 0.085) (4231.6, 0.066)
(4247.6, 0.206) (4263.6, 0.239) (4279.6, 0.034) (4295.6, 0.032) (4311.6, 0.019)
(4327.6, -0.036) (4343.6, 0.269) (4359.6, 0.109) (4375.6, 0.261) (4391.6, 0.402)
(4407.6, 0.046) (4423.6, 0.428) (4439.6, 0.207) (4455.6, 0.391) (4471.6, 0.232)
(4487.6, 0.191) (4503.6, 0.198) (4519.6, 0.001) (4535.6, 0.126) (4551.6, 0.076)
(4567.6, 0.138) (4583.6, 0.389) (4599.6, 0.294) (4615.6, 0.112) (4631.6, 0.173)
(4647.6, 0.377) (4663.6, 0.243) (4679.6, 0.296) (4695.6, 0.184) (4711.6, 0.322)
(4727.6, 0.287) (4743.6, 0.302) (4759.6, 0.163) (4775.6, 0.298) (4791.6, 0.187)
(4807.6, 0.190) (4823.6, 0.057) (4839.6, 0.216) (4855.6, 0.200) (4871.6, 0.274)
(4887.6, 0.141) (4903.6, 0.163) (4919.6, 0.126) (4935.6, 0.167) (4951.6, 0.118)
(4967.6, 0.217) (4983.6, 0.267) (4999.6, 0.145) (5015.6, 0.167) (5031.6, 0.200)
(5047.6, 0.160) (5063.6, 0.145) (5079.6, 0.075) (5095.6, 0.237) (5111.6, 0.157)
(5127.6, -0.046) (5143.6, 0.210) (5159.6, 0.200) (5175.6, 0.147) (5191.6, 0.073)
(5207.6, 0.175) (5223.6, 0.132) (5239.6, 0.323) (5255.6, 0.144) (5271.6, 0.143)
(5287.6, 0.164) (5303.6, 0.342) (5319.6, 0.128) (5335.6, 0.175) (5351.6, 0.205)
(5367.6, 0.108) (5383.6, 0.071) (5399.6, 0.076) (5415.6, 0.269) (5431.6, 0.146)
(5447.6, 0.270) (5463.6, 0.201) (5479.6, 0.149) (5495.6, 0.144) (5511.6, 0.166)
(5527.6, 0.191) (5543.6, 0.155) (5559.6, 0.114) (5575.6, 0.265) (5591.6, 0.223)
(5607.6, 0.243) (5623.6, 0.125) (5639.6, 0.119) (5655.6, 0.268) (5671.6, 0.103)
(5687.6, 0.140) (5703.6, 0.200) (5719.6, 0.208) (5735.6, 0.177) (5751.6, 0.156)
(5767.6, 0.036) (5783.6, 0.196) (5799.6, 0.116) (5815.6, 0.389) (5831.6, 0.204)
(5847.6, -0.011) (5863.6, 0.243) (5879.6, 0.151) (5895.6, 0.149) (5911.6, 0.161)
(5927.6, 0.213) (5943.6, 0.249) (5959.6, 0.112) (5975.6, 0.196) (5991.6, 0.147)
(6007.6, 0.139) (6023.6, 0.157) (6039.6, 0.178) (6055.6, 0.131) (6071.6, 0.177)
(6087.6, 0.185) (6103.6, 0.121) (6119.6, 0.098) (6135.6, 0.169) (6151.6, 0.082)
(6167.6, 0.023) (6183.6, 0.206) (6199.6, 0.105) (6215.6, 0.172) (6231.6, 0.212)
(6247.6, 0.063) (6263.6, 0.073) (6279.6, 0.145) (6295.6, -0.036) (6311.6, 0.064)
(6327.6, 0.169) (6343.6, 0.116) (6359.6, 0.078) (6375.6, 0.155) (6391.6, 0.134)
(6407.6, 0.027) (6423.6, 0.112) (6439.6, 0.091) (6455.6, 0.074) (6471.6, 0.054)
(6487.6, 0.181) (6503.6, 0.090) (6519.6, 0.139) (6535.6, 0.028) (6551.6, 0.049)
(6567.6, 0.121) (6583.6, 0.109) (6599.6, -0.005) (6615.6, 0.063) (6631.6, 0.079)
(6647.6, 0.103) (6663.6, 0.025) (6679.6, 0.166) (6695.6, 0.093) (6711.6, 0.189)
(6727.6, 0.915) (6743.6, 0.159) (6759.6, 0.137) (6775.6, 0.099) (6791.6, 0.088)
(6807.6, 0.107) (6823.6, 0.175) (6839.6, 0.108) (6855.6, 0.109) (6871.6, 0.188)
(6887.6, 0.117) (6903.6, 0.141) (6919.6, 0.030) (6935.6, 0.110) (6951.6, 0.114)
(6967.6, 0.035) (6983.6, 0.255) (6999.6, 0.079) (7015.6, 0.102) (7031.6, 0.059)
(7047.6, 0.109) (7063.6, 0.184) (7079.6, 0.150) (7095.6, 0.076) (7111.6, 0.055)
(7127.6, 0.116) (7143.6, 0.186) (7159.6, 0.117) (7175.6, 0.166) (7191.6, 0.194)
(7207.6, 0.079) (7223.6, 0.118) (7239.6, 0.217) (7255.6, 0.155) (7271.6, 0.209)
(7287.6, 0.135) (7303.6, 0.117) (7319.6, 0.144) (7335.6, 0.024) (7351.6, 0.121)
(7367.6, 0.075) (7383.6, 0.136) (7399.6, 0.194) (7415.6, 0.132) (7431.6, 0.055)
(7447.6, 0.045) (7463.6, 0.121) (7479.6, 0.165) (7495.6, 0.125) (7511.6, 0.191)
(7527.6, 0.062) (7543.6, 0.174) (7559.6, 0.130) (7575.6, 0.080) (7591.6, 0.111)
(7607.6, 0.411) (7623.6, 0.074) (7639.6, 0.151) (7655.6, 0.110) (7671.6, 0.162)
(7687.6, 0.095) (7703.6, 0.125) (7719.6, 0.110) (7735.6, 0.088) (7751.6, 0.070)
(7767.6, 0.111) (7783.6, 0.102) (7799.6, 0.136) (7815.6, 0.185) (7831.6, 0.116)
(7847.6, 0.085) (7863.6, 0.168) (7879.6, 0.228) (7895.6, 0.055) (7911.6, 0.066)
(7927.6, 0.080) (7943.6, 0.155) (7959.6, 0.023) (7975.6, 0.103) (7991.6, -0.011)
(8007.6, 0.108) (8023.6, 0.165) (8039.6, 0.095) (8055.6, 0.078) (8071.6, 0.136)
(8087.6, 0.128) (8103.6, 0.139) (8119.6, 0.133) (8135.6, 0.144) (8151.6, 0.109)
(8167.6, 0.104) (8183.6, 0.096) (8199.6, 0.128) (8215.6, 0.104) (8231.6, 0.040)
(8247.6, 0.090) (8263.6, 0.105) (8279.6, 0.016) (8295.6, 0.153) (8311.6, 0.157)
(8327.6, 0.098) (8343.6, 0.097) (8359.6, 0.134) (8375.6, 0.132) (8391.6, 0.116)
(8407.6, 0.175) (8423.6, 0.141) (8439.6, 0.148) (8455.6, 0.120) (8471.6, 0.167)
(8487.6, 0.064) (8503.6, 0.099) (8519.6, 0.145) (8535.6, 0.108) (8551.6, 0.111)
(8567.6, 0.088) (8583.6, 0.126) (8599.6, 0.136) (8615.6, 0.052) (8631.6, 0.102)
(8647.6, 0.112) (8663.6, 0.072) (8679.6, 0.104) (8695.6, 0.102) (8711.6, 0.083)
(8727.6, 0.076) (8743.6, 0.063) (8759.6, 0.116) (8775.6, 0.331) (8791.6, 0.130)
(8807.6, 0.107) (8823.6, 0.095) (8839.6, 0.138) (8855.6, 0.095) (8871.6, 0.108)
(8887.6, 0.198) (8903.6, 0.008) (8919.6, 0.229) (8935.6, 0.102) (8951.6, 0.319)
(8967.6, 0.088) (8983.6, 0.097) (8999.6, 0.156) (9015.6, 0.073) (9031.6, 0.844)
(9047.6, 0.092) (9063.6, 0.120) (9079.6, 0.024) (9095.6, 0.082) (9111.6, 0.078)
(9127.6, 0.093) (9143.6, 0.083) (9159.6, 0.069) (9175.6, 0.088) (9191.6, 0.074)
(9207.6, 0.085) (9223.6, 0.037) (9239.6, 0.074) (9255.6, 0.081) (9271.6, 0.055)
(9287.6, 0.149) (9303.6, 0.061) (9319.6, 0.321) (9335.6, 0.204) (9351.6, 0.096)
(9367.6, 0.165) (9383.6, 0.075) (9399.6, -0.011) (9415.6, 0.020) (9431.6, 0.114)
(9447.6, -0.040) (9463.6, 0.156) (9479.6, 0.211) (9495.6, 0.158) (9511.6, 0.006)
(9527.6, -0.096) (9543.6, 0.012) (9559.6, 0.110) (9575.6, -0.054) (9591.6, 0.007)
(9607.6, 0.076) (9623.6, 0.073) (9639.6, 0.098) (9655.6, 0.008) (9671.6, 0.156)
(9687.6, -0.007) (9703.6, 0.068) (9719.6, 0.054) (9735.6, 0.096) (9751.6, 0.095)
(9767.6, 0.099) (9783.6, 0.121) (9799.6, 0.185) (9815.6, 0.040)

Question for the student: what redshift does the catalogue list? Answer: 0.804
